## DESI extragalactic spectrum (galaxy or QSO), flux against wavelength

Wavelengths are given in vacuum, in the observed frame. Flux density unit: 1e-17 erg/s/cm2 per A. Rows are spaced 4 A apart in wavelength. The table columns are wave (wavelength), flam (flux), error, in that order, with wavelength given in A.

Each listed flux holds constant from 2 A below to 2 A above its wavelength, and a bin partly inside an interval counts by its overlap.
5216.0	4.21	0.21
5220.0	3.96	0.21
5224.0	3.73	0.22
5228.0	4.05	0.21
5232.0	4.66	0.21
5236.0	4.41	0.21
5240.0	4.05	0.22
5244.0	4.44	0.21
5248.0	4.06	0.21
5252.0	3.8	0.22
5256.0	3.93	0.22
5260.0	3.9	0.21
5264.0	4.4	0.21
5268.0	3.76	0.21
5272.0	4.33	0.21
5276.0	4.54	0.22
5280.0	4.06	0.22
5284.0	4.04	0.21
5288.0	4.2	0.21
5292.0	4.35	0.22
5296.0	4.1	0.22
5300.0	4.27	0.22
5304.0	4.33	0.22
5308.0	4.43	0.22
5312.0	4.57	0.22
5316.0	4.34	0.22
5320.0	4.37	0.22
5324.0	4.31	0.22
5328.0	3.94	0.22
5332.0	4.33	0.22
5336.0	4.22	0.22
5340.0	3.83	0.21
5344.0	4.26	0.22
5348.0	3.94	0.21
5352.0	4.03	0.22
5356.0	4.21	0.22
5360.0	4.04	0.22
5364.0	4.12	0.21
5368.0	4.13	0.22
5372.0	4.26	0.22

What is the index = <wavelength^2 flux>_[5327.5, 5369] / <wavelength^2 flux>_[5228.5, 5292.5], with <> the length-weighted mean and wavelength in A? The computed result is 1.01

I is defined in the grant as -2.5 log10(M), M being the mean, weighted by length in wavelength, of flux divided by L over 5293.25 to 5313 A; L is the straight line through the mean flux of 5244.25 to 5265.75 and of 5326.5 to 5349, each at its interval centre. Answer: -0.07 mag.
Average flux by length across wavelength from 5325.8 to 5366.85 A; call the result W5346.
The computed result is 4.09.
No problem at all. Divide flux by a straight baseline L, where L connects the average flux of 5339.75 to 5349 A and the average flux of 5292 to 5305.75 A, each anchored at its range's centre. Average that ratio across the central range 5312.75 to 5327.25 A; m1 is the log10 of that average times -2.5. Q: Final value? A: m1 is -0.043 mag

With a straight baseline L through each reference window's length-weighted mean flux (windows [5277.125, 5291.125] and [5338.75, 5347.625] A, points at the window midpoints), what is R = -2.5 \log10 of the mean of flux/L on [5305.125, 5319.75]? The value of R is -0.08 mag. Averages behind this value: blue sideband 4.15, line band 4.43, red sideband 4.04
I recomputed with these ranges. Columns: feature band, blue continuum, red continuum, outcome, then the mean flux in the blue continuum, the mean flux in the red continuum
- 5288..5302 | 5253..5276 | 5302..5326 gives 0.01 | 4.09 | 4.39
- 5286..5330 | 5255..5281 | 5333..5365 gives -0.05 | 4.14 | 4.09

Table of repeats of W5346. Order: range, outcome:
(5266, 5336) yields 4.25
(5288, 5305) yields 4.25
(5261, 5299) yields 4.19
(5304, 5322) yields 4.42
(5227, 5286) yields 4.16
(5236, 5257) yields 4.1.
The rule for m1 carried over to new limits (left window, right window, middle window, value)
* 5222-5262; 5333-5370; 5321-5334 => -0.03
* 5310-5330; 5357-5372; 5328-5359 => 0.03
